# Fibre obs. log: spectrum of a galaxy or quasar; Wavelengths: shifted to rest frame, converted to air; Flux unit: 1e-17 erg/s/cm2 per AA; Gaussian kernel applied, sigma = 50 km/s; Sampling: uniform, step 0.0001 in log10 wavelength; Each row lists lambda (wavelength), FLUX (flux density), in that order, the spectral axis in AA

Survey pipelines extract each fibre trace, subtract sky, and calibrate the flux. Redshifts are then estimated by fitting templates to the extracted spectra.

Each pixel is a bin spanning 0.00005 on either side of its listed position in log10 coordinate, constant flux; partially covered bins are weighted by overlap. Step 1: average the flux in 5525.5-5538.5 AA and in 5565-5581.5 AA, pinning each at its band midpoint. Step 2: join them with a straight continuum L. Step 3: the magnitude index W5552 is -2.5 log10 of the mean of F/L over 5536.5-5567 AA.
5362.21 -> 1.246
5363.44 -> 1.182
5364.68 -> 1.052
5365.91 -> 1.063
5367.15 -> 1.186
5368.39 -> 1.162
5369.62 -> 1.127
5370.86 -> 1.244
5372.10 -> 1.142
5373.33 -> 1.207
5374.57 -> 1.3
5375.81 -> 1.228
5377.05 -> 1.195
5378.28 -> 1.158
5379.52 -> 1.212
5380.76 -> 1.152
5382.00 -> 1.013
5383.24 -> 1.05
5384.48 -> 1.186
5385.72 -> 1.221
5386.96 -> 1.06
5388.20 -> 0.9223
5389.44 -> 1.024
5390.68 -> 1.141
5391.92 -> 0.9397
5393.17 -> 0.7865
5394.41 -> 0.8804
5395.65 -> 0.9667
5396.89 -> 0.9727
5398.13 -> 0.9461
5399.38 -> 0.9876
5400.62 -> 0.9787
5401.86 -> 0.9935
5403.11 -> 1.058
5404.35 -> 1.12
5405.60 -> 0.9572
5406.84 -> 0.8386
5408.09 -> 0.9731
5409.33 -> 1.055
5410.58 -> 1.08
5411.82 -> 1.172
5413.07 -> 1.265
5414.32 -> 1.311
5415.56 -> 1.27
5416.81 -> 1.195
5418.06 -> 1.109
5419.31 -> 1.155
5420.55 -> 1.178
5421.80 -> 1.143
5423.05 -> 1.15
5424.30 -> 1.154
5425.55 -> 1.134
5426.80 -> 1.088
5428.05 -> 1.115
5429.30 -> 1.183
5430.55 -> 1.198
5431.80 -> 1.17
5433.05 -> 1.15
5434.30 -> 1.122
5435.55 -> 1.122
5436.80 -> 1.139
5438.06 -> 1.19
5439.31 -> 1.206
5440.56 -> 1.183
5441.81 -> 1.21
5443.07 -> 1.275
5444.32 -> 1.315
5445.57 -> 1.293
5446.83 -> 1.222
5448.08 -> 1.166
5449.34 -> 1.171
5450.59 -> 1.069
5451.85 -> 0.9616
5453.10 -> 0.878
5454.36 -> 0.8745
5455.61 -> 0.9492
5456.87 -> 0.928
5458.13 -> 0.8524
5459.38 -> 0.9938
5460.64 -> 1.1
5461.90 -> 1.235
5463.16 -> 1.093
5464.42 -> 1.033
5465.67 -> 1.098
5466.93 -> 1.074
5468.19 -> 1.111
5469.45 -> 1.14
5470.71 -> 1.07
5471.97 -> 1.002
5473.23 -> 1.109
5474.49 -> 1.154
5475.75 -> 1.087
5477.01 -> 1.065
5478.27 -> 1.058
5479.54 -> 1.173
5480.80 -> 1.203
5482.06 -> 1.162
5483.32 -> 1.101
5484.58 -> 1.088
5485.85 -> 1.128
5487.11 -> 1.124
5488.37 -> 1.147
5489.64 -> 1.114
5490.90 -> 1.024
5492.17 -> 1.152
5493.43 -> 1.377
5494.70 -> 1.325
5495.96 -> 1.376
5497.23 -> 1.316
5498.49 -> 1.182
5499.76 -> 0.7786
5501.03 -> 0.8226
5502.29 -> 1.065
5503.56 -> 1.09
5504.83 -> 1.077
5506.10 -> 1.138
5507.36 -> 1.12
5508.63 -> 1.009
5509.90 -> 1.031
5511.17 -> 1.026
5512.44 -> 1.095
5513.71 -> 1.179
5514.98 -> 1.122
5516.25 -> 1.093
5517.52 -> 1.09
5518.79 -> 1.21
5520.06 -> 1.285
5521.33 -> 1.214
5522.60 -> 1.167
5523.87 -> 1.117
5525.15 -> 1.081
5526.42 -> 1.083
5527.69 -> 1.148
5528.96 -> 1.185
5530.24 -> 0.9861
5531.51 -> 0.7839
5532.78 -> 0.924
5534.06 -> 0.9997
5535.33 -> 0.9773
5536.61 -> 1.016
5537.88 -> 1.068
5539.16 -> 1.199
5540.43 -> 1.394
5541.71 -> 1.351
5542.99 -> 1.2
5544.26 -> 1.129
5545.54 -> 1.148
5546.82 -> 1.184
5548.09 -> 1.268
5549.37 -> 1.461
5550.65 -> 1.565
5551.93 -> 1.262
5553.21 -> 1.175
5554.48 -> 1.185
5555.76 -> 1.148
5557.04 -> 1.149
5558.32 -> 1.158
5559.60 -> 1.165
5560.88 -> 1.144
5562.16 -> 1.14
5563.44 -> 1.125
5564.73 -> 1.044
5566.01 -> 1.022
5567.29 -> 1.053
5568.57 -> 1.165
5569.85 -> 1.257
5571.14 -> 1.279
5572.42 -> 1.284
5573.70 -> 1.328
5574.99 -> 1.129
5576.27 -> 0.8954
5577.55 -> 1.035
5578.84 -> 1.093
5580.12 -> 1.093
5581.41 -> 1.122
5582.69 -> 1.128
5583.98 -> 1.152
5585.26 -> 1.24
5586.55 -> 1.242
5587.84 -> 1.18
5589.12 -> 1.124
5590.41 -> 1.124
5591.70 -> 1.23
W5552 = -0.12 mag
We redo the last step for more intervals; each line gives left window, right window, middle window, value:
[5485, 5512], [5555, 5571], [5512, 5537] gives 0.03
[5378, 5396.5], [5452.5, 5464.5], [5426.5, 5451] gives -0.17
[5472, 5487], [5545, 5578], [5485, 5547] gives 0.03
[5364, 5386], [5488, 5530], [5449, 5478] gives 0.09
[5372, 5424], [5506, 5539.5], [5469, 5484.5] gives -0.02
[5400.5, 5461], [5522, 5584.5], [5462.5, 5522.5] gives 0.01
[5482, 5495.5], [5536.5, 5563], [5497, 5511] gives 0.12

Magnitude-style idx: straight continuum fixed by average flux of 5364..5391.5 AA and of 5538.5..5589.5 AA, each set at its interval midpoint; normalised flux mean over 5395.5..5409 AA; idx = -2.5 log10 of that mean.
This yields 0.164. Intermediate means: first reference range 1.14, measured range 0.983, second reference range 1.19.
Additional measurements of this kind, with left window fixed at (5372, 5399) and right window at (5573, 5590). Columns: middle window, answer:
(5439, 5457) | -0.02 mag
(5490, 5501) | -0.06 mag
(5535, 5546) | -0.04 mag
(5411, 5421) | -0.11 mag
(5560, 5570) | 0.02 mag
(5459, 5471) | 0.00 mag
